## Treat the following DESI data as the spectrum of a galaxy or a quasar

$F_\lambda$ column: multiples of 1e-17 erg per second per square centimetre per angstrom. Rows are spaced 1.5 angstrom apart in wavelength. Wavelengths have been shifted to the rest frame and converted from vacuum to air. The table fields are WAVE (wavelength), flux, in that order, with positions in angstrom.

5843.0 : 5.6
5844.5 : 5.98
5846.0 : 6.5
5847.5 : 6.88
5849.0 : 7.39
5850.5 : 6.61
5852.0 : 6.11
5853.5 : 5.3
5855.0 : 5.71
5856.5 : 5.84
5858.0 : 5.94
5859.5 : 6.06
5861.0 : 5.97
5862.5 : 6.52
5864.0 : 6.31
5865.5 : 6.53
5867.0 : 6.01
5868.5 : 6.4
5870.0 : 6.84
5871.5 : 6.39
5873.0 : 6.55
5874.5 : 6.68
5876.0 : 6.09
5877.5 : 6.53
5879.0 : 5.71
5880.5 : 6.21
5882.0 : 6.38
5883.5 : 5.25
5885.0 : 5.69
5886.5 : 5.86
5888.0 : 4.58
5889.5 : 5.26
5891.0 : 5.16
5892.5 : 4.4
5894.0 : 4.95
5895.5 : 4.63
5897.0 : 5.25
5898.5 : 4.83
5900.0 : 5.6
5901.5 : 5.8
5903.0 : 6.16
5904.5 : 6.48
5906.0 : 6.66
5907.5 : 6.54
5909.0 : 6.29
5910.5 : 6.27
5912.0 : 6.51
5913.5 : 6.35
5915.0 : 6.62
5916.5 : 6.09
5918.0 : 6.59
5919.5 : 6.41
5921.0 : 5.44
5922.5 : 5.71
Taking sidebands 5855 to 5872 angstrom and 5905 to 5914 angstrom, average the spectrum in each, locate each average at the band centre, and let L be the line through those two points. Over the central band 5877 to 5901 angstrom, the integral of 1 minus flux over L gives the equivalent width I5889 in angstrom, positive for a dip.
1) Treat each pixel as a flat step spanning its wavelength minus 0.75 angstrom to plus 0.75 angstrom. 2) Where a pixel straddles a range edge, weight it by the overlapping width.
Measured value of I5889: 3.6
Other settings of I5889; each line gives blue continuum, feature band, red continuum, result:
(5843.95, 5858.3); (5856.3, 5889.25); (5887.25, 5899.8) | -3.2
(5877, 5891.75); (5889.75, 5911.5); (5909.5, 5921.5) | 1.3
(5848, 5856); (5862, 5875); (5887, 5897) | -1.8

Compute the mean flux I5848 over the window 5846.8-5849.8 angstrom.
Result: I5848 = 7.13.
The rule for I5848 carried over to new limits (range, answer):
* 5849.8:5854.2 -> 6.01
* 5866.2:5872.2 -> 6.41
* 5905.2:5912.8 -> 6.45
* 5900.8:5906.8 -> 6.28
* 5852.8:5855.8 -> 5.51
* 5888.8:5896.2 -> 4.88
